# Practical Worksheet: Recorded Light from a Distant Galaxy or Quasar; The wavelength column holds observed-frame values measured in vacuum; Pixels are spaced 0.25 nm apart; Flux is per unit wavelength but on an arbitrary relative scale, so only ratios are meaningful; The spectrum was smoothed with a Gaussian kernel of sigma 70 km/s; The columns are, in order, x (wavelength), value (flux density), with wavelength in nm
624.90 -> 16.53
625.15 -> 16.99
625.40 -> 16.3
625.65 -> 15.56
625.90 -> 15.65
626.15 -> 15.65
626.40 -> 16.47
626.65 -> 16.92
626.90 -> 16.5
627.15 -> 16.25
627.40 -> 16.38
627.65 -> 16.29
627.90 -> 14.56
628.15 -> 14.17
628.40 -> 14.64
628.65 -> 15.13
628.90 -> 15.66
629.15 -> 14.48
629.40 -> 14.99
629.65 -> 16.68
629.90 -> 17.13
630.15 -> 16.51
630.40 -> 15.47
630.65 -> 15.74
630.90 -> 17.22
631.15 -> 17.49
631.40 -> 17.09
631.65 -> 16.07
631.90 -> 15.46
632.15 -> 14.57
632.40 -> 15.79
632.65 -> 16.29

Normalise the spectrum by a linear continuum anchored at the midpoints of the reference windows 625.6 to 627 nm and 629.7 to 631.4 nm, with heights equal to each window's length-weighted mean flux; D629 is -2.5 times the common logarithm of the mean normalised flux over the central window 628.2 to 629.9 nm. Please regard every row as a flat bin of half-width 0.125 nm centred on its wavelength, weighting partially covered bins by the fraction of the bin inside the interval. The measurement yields 0.08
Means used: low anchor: 16.1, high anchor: 16.6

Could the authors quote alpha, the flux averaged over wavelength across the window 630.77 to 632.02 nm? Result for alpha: 16.7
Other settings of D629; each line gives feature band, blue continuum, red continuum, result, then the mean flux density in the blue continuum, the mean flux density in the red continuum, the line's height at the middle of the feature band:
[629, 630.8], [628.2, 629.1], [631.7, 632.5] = -0.052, 15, 15.3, 15.1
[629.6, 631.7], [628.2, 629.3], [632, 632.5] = -0.107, 14.9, 15.2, 15.1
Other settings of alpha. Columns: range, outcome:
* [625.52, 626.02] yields 15.6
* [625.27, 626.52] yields 15.9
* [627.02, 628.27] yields 15.5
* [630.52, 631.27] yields 16.8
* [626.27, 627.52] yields 16.5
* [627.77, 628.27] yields 14.4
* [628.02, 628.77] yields 14.6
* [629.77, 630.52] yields 16.4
